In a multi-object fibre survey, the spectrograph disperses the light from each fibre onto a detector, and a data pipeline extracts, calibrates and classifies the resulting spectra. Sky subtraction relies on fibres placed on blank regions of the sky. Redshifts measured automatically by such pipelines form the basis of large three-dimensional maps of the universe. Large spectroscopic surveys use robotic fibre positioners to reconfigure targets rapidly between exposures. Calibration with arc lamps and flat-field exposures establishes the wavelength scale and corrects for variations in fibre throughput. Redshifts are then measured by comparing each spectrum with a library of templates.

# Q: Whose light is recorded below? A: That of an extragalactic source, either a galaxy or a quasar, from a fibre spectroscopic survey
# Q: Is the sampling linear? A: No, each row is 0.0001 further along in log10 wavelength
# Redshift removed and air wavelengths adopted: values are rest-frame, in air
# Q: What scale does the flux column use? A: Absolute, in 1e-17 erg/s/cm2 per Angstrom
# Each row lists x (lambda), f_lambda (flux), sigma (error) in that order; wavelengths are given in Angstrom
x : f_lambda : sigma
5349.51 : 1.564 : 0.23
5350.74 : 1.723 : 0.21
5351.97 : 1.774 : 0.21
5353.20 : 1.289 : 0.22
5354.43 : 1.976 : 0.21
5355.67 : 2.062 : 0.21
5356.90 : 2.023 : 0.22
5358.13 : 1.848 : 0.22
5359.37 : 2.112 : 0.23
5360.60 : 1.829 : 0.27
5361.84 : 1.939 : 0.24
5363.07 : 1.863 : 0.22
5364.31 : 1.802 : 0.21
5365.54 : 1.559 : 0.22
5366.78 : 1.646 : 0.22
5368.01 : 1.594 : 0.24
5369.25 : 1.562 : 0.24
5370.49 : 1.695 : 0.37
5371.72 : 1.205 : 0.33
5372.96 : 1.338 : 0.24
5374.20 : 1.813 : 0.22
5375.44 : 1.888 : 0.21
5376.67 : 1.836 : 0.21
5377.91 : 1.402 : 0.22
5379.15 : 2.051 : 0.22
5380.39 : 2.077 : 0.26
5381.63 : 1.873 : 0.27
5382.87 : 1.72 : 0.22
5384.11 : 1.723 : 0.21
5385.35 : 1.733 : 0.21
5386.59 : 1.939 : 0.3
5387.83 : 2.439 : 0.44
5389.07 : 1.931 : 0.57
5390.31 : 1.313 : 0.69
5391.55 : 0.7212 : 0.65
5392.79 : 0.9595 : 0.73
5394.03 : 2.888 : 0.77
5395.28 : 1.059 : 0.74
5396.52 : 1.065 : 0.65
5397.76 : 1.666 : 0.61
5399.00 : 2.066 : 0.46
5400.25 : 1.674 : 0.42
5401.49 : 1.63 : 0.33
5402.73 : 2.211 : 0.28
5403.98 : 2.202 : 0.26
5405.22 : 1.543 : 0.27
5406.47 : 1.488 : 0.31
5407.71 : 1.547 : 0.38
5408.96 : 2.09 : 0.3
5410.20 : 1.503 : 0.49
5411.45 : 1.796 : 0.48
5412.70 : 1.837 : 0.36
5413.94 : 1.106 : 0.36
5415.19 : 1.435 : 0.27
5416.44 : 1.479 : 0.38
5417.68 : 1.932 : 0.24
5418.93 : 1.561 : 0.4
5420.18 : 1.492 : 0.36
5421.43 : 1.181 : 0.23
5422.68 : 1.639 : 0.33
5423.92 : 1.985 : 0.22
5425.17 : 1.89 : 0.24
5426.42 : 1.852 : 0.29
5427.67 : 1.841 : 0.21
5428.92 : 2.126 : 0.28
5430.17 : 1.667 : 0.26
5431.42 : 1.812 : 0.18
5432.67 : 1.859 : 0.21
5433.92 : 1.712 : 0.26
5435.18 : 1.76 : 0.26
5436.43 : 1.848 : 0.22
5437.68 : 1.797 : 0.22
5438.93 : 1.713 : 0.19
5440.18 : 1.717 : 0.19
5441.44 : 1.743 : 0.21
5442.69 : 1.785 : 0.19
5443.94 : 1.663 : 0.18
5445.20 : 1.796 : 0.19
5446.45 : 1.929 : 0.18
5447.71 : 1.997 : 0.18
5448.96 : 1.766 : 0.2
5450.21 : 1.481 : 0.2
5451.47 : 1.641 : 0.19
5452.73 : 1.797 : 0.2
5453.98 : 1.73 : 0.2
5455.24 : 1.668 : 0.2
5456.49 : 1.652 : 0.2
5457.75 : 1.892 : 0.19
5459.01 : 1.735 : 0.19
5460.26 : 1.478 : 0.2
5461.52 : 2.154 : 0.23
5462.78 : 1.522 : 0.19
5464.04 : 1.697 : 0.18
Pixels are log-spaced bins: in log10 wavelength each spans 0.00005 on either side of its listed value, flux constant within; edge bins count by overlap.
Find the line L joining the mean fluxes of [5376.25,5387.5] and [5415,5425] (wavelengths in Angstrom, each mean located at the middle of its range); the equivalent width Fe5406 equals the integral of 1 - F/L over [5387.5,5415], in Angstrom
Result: 0.9 Angstrom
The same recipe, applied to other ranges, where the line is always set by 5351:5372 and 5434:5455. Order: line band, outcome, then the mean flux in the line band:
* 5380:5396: 0.43 Angstrom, 1.71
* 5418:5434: 0.12 Angstrom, 1.74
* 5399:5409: -0.22 Angstrom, 1.8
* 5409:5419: 0.83 Angstrom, 1.61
